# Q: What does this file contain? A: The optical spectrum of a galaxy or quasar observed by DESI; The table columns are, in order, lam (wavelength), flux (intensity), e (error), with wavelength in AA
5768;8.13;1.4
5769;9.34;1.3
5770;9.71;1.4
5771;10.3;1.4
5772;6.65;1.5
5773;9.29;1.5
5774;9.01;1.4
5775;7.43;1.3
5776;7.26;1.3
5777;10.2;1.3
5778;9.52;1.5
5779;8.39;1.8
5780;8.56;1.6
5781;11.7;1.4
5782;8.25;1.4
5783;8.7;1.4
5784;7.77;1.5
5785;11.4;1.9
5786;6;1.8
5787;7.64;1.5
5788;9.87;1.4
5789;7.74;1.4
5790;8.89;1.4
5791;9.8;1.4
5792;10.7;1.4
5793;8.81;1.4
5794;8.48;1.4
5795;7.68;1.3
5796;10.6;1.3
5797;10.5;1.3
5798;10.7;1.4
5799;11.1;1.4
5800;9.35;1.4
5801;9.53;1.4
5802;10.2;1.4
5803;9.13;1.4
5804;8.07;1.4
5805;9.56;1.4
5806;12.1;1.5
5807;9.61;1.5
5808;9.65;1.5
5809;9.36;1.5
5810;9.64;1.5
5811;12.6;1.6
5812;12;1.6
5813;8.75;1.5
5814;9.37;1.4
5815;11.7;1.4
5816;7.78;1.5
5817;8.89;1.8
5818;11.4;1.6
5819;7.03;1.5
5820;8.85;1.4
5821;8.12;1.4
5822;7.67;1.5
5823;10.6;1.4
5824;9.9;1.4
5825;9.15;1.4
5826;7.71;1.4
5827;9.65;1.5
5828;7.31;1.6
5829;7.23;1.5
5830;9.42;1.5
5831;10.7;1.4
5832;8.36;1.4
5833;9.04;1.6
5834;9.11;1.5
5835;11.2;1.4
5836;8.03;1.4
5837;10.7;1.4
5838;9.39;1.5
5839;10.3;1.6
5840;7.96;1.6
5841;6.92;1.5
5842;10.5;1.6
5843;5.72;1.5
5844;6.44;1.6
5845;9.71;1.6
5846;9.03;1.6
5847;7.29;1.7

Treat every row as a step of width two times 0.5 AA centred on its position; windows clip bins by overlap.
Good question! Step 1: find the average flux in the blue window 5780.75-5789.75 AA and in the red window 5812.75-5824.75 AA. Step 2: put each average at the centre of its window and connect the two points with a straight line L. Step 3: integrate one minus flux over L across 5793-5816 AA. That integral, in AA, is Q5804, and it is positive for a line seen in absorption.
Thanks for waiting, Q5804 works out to -2.4 AA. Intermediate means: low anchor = 8.71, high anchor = 9.18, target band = 9.91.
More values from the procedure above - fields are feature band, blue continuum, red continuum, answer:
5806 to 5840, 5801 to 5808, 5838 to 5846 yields -1.4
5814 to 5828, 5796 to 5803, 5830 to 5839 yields 1.1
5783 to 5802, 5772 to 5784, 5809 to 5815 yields 0.5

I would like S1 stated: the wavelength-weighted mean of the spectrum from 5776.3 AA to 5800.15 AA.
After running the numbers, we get 9.25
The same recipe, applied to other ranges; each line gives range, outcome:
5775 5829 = 9.3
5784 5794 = 8.9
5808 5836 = 9.33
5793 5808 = 9.72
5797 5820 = 9.88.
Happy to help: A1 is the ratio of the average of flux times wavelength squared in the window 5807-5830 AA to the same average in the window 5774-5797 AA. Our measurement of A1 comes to 1.05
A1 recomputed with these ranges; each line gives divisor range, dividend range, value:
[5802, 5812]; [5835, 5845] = 0.87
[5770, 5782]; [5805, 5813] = 1.19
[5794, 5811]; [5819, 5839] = 0.93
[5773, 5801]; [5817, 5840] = 1.01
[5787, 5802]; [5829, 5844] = 0.95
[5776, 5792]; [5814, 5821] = 1.04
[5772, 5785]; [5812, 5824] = 1.06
